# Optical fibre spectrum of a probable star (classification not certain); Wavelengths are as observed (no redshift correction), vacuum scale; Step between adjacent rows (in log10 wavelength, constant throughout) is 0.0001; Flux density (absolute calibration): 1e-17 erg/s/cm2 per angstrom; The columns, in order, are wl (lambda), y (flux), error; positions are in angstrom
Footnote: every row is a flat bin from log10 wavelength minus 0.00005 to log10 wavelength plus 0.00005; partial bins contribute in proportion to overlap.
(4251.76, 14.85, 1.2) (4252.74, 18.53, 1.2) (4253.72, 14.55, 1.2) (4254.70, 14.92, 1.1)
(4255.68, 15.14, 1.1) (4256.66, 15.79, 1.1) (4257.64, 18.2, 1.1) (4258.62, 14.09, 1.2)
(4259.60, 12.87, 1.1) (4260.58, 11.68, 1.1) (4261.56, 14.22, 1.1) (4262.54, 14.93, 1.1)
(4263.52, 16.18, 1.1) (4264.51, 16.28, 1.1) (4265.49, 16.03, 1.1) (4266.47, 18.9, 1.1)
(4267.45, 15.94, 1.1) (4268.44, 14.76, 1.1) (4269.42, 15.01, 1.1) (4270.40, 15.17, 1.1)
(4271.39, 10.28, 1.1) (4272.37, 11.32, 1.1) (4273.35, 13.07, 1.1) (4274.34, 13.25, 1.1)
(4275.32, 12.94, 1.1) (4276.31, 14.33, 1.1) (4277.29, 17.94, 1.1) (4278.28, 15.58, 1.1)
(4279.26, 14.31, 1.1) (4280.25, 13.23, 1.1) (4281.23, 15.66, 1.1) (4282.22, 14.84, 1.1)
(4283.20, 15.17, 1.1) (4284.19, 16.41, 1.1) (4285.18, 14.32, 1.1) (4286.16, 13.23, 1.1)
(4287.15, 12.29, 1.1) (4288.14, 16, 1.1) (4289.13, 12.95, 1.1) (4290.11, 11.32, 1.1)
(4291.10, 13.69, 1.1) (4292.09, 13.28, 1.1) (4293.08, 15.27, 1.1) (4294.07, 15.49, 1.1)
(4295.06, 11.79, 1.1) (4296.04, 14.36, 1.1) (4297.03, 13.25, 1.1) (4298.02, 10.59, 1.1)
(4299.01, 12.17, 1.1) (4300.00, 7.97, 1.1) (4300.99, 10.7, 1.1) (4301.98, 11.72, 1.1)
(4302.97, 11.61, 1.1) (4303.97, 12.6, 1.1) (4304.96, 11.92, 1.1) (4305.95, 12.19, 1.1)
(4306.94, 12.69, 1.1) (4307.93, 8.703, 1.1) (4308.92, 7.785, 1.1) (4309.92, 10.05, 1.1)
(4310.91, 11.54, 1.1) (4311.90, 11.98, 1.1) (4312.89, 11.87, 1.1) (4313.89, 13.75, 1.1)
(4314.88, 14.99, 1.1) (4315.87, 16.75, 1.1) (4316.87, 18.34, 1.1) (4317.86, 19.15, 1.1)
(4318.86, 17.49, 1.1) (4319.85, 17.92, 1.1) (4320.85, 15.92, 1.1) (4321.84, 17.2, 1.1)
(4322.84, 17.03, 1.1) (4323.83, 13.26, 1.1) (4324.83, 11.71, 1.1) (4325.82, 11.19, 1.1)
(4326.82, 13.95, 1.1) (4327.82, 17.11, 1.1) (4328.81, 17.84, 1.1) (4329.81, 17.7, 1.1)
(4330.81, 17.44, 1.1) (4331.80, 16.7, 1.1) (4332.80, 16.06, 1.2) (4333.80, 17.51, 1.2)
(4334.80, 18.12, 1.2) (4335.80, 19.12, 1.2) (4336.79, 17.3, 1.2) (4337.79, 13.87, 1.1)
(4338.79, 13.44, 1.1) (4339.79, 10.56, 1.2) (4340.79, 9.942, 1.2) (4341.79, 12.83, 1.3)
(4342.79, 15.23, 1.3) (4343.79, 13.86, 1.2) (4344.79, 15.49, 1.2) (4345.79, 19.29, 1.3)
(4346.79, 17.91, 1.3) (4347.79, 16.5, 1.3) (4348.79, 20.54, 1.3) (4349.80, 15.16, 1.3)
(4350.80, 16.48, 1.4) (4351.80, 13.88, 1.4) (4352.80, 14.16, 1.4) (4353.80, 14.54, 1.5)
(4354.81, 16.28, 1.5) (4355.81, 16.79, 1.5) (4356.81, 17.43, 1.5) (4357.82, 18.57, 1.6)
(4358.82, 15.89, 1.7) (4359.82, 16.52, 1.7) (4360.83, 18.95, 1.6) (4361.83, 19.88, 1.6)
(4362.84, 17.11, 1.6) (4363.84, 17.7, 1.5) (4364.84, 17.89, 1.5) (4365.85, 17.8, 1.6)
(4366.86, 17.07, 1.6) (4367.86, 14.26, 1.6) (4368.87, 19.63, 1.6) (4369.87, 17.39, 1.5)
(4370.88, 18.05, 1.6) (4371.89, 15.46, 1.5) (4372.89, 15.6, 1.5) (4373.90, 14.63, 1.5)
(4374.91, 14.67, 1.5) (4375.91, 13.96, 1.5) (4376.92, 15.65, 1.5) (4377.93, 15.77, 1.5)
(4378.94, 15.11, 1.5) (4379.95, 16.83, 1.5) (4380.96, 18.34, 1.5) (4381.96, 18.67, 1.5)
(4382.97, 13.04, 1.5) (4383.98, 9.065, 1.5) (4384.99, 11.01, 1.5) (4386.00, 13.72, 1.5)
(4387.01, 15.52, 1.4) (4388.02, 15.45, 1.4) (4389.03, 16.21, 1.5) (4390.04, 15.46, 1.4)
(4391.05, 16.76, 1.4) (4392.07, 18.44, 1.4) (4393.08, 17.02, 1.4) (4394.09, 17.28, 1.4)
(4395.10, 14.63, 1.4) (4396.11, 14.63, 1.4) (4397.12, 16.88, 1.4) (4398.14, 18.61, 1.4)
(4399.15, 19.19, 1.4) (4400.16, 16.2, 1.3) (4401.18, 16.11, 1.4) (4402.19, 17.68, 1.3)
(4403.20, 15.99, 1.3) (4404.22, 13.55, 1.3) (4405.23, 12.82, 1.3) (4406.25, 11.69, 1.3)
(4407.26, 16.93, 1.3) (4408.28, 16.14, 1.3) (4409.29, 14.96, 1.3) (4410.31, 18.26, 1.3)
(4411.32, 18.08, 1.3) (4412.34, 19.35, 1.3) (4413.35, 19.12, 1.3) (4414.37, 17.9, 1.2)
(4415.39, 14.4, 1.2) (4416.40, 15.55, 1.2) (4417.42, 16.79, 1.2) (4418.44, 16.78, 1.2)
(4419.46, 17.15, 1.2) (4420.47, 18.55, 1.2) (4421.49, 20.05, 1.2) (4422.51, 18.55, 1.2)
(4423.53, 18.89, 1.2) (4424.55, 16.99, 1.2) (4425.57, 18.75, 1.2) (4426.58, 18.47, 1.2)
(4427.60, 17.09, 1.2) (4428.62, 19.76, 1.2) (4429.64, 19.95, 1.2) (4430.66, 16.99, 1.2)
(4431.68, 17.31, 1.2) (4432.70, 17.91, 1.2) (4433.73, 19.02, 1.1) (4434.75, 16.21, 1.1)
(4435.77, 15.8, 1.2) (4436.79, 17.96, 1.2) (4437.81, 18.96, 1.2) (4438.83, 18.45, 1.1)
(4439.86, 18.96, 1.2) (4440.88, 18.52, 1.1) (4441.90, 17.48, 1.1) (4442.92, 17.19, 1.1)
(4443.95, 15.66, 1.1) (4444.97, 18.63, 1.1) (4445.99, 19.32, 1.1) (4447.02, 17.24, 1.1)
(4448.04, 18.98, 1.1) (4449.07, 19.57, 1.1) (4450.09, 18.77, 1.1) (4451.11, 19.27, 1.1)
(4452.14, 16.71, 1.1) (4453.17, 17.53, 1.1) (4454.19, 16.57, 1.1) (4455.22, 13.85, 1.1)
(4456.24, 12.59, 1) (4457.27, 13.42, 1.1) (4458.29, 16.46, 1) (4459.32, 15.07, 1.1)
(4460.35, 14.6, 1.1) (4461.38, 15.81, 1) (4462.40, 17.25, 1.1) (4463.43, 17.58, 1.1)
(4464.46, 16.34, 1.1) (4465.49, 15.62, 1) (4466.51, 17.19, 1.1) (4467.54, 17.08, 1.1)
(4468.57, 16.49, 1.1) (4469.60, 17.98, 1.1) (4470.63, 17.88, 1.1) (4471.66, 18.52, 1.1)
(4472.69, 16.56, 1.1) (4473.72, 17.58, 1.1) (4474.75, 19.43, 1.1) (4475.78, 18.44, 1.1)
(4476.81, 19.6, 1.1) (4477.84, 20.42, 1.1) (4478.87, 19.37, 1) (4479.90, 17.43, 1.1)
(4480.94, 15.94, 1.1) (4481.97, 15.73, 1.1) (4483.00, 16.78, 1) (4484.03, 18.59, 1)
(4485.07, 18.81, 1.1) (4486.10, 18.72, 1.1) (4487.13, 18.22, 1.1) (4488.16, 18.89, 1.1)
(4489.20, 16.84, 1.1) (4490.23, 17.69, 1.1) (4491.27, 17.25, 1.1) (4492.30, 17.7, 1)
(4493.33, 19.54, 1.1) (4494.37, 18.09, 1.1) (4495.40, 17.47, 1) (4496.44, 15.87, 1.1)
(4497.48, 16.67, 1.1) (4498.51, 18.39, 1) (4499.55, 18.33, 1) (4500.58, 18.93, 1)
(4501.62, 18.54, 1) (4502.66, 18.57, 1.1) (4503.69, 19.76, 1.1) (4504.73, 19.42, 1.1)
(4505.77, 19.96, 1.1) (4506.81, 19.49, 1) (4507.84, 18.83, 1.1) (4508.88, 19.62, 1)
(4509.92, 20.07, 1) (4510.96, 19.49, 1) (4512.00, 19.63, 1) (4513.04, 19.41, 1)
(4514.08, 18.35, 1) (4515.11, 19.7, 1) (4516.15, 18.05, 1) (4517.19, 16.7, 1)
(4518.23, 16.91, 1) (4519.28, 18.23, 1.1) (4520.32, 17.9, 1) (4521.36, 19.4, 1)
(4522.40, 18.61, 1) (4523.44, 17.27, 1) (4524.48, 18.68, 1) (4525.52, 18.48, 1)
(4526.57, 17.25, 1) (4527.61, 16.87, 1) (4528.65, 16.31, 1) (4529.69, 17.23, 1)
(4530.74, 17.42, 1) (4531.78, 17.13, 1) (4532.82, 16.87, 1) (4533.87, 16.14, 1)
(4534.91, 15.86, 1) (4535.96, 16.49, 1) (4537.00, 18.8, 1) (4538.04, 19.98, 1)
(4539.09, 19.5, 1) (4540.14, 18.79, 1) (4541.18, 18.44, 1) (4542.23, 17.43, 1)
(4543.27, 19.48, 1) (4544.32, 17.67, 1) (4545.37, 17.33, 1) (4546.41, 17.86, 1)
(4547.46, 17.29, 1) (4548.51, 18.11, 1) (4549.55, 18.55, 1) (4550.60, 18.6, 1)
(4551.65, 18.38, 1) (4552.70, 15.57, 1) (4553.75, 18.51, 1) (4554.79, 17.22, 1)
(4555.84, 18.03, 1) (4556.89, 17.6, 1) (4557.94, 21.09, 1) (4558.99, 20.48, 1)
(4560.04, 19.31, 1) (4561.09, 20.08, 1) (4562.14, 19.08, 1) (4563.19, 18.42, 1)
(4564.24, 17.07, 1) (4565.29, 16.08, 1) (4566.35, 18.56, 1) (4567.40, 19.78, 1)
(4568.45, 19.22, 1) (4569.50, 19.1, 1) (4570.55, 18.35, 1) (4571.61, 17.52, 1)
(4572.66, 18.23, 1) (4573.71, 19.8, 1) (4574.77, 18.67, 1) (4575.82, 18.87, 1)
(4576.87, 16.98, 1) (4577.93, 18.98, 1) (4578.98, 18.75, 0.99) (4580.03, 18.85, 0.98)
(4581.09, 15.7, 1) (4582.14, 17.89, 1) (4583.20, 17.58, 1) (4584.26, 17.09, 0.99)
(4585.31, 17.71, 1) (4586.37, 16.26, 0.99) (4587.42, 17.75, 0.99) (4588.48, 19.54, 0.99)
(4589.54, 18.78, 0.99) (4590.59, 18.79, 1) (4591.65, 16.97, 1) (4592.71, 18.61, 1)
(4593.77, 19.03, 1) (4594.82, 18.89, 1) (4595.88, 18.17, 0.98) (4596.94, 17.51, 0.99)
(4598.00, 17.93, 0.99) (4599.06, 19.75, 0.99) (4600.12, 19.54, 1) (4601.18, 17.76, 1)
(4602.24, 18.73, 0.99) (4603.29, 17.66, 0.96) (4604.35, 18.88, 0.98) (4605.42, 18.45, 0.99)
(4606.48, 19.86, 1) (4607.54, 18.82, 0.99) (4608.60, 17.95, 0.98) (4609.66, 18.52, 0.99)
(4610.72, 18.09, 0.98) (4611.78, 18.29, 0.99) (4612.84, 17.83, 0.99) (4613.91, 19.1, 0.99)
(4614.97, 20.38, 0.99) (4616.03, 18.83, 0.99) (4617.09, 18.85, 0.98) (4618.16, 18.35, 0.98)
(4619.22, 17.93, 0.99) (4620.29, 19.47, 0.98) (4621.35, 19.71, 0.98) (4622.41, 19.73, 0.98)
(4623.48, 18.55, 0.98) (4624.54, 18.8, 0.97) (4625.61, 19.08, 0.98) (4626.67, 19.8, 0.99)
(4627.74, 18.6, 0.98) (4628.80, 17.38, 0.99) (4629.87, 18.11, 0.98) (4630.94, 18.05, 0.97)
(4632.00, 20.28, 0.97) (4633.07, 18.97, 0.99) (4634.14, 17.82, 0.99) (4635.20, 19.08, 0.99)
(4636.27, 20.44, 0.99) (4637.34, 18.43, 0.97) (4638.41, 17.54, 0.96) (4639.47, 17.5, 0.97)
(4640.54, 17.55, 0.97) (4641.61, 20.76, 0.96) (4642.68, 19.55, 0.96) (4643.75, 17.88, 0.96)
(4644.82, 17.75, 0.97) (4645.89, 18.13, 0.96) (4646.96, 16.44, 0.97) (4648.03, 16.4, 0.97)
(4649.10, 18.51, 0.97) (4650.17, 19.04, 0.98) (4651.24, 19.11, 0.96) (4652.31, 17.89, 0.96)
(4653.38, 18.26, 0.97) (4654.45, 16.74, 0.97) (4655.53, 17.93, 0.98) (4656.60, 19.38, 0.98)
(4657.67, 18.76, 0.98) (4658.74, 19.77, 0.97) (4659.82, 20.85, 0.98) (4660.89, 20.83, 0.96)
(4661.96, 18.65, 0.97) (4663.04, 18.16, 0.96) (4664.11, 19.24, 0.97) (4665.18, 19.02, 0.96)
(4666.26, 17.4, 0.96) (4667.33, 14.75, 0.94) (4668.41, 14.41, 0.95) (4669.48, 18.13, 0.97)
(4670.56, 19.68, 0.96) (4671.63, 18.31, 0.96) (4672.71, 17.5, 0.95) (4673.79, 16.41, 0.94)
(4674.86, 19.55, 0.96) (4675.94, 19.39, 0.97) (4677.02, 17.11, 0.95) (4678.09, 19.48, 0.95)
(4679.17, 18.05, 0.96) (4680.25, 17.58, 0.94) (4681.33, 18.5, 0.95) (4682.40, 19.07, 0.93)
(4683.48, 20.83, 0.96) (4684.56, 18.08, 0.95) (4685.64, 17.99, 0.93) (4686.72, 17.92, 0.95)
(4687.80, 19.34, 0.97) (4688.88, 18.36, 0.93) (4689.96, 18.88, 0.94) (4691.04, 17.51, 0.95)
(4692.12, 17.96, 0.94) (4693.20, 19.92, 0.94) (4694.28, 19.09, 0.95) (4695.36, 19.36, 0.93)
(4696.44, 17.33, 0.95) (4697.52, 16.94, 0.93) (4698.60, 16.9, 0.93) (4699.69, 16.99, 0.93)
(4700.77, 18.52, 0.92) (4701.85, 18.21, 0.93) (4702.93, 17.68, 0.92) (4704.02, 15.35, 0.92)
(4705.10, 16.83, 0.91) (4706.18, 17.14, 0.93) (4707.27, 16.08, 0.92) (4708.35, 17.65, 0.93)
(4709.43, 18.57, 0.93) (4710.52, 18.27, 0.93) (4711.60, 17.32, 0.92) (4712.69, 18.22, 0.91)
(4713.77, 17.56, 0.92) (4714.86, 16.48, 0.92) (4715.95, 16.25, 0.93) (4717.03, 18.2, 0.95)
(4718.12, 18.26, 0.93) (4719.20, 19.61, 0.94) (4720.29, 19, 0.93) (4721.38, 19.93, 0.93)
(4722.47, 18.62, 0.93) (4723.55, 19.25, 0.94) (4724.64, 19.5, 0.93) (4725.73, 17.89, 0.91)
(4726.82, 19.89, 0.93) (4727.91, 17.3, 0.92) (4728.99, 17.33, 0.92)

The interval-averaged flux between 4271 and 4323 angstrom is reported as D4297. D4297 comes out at 13.6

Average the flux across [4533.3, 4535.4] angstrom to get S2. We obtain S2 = 16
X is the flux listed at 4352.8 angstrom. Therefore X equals 14.16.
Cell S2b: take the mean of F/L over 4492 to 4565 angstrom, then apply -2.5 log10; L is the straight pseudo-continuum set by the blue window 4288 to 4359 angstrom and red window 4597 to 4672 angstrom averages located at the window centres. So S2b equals -0.07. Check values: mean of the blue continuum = 14.5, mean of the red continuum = 18.5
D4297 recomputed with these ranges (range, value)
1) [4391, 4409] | 16.1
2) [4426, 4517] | 17.8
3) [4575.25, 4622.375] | 18.4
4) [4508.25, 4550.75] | 18.1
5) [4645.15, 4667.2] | 18.5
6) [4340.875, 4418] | 16.2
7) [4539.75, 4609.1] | 18.3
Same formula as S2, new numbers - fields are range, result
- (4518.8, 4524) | 18.3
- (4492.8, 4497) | 17.7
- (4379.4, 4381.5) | 17.6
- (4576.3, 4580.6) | 18.4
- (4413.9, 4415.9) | 16.1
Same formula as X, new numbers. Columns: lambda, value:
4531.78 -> 17.13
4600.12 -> 19.54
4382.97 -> 13.04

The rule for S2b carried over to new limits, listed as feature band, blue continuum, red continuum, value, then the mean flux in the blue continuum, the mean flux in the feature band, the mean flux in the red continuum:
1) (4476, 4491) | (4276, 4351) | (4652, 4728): -0.12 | 14.4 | 18.1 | 18.2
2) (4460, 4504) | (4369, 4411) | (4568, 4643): -0.05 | 15.7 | 17.7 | 18.5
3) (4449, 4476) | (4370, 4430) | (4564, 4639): 0.02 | 16.4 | 16.8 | 18.5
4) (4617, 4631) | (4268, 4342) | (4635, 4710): -0.07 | 14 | 18.8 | 18.2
